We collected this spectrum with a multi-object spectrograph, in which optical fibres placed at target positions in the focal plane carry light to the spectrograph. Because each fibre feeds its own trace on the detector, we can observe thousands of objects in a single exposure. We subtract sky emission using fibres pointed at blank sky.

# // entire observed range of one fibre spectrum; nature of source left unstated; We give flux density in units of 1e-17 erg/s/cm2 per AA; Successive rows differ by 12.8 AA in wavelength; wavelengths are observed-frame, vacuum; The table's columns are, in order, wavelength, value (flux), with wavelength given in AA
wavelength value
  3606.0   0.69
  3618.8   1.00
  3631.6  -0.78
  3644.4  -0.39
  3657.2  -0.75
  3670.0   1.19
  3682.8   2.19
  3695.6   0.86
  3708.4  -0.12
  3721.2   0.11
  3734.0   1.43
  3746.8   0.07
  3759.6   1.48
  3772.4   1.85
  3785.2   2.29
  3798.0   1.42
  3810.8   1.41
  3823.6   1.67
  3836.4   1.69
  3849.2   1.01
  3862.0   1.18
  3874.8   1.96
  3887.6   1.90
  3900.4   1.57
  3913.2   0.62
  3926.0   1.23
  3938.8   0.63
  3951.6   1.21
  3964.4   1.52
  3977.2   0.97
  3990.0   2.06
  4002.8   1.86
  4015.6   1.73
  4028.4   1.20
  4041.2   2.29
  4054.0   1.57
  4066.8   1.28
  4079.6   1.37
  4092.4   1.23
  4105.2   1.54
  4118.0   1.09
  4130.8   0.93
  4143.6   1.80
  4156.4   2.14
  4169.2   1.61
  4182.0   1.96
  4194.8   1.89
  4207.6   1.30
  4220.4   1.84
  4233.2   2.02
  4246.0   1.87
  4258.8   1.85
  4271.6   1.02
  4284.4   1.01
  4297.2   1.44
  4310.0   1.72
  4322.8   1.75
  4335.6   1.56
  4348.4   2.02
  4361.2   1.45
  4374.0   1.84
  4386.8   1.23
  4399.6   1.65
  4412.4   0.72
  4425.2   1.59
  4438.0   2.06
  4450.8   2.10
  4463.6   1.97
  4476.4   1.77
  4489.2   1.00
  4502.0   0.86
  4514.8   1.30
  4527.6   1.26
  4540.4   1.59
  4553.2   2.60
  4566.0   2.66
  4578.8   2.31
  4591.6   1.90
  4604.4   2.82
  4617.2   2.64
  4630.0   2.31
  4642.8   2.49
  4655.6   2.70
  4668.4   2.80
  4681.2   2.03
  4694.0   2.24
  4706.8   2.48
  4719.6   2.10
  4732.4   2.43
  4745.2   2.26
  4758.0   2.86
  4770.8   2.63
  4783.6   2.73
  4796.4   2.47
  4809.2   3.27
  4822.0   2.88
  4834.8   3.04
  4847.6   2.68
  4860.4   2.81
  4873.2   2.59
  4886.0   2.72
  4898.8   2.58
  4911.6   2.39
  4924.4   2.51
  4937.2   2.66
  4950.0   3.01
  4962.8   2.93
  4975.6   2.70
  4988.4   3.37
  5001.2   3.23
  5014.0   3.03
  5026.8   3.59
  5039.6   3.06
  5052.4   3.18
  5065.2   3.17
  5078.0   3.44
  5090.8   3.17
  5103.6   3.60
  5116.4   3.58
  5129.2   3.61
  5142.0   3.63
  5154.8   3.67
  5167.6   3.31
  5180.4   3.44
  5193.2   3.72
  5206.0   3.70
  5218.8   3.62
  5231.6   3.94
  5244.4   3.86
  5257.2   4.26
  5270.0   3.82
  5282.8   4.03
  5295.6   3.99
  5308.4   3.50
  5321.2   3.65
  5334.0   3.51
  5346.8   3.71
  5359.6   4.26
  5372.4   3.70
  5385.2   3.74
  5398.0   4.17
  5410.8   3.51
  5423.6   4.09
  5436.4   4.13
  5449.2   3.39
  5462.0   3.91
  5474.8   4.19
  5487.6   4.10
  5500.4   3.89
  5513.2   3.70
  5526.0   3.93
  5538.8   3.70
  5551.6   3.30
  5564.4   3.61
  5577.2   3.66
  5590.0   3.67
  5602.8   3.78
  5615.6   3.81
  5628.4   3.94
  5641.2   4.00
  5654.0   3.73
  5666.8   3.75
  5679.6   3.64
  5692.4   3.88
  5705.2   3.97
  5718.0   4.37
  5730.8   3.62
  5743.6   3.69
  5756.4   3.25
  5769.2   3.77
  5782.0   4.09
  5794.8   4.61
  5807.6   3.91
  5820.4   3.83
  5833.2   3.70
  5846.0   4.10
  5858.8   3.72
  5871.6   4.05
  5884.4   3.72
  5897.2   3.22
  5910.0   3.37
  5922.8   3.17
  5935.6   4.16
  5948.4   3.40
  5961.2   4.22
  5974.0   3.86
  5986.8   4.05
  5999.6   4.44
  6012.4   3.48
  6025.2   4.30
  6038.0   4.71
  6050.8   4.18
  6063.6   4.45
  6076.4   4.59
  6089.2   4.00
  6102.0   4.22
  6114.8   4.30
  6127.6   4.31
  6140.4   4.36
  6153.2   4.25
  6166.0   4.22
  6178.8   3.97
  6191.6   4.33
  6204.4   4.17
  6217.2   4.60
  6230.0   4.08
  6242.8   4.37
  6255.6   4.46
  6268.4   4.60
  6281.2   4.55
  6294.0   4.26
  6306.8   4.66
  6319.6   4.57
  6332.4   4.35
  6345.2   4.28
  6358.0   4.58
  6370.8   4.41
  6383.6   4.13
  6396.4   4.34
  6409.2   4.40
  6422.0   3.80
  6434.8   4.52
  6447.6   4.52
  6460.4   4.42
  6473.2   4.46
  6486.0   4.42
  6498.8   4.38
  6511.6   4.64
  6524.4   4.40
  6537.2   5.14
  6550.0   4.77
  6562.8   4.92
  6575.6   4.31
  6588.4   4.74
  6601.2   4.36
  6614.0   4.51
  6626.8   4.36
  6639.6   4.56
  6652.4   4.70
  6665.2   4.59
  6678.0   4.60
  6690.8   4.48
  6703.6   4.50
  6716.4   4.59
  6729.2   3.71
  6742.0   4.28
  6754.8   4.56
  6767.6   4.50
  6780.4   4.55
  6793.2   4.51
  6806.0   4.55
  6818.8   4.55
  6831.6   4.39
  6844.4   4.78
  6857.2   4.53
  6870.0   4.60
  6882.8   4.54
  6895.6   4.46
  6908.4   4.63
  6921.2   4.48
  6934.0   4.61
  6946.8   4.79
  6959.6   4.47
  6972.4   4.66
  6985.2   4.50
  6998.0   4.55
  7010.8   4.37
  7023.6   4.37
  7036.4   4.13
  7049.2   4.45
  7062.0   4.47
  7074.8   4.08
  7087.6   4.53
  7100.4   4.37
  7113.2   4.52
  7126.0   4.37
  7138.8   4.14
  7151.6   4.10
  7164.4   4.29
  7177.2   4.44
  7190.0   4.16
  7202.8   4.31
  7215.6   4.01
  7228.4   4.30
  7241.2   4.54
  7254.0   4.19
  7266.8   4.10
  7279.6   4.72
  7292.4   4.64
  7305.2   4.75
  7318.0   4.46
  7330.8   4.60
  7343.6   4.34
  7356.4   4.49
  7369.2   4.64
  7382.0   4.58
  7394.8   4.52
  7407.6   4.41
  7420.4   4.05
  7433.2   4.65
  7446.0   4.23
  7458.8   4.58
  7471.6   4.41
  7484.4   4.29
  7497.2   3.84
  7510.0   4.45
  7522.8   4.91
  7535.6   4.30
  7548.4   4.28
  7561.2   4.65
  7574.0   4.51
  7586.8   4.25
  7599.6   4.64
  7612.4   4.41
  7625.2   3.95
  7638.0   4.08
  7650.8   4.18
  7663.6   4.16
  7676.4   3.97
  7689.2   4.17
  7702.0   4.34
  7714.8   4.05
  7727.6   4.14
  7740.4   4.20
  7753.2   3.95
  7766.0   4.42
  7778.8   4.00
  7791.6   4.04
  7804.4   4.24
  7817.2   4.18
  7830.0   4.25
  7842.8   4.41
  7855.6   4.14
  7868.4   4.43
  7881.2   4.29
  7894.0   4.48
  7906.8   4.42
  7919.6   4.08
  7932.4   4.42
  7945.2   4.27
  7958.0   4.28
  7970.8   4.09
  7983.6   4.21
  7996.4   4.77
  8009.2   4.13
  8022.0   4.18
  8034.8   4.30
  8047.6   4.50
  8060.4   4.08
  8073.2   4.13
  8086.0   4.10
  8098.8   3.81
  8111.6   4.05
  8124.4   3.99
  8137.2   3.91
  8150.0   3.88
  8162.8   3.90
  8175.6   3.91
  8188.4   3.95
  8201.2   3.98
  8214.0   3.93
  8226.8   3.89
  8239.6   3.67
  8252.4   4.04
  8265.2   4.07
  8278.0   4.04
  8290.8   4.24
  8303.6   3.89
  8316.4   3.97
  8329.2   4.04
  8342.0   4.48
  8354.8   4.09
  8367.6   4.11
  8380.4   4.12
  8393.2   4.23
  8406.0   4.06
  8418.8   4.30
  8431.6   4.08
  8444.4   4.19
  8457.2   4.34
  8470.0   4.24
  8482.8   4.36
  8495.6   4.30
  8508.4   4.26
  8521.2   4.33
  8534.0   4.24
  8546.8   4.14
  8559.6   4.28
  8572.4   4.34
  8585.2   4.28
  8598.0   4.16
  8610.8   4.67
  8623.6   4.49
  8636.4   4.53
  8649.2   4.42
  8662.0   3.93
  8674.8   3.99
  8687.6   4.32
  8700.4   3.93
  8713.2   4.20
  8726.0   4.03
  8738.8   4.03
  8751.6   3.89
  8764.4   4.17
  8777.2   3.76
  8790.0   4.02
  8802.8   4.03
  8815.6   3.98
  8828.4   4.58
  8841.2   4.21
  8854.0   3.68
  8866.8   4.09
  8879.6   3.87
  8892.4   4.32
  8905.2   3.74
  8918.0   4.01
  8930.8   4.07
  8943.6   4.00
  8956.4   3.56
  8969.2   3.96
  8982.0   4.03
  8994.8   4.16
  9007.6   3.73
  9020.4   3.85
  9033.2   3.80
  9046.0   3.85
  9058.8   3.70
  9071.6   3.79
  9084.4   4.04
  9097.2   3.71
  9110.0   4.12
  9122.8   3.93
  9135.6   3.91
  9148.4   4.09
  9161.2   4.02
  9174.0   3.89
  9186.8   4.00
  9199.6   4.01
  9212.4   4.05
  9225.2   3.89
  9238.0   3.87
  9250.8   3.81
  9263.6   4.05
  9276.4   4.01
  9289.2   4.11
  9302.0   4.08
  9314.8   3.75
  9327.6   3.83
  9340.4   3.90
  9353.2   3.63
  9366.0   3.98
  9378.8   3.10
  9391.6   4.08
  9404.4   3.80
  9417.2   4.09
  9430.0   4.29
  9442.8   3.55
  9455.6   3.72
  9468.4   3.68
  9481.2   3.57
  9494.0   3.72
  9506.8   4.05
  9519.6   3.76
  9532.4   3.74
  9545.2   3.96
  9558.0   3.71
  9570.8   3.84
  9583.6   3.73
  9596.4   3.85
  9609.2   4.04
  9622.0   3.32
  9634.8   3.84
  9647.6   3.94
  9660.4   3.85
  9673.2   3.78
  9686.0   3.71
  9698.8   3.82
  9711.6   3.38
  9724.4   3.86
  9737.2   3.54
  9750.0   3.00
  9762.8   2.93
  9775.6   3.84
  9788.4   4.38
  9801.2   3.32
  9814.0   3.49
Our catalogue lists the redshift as 0.14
